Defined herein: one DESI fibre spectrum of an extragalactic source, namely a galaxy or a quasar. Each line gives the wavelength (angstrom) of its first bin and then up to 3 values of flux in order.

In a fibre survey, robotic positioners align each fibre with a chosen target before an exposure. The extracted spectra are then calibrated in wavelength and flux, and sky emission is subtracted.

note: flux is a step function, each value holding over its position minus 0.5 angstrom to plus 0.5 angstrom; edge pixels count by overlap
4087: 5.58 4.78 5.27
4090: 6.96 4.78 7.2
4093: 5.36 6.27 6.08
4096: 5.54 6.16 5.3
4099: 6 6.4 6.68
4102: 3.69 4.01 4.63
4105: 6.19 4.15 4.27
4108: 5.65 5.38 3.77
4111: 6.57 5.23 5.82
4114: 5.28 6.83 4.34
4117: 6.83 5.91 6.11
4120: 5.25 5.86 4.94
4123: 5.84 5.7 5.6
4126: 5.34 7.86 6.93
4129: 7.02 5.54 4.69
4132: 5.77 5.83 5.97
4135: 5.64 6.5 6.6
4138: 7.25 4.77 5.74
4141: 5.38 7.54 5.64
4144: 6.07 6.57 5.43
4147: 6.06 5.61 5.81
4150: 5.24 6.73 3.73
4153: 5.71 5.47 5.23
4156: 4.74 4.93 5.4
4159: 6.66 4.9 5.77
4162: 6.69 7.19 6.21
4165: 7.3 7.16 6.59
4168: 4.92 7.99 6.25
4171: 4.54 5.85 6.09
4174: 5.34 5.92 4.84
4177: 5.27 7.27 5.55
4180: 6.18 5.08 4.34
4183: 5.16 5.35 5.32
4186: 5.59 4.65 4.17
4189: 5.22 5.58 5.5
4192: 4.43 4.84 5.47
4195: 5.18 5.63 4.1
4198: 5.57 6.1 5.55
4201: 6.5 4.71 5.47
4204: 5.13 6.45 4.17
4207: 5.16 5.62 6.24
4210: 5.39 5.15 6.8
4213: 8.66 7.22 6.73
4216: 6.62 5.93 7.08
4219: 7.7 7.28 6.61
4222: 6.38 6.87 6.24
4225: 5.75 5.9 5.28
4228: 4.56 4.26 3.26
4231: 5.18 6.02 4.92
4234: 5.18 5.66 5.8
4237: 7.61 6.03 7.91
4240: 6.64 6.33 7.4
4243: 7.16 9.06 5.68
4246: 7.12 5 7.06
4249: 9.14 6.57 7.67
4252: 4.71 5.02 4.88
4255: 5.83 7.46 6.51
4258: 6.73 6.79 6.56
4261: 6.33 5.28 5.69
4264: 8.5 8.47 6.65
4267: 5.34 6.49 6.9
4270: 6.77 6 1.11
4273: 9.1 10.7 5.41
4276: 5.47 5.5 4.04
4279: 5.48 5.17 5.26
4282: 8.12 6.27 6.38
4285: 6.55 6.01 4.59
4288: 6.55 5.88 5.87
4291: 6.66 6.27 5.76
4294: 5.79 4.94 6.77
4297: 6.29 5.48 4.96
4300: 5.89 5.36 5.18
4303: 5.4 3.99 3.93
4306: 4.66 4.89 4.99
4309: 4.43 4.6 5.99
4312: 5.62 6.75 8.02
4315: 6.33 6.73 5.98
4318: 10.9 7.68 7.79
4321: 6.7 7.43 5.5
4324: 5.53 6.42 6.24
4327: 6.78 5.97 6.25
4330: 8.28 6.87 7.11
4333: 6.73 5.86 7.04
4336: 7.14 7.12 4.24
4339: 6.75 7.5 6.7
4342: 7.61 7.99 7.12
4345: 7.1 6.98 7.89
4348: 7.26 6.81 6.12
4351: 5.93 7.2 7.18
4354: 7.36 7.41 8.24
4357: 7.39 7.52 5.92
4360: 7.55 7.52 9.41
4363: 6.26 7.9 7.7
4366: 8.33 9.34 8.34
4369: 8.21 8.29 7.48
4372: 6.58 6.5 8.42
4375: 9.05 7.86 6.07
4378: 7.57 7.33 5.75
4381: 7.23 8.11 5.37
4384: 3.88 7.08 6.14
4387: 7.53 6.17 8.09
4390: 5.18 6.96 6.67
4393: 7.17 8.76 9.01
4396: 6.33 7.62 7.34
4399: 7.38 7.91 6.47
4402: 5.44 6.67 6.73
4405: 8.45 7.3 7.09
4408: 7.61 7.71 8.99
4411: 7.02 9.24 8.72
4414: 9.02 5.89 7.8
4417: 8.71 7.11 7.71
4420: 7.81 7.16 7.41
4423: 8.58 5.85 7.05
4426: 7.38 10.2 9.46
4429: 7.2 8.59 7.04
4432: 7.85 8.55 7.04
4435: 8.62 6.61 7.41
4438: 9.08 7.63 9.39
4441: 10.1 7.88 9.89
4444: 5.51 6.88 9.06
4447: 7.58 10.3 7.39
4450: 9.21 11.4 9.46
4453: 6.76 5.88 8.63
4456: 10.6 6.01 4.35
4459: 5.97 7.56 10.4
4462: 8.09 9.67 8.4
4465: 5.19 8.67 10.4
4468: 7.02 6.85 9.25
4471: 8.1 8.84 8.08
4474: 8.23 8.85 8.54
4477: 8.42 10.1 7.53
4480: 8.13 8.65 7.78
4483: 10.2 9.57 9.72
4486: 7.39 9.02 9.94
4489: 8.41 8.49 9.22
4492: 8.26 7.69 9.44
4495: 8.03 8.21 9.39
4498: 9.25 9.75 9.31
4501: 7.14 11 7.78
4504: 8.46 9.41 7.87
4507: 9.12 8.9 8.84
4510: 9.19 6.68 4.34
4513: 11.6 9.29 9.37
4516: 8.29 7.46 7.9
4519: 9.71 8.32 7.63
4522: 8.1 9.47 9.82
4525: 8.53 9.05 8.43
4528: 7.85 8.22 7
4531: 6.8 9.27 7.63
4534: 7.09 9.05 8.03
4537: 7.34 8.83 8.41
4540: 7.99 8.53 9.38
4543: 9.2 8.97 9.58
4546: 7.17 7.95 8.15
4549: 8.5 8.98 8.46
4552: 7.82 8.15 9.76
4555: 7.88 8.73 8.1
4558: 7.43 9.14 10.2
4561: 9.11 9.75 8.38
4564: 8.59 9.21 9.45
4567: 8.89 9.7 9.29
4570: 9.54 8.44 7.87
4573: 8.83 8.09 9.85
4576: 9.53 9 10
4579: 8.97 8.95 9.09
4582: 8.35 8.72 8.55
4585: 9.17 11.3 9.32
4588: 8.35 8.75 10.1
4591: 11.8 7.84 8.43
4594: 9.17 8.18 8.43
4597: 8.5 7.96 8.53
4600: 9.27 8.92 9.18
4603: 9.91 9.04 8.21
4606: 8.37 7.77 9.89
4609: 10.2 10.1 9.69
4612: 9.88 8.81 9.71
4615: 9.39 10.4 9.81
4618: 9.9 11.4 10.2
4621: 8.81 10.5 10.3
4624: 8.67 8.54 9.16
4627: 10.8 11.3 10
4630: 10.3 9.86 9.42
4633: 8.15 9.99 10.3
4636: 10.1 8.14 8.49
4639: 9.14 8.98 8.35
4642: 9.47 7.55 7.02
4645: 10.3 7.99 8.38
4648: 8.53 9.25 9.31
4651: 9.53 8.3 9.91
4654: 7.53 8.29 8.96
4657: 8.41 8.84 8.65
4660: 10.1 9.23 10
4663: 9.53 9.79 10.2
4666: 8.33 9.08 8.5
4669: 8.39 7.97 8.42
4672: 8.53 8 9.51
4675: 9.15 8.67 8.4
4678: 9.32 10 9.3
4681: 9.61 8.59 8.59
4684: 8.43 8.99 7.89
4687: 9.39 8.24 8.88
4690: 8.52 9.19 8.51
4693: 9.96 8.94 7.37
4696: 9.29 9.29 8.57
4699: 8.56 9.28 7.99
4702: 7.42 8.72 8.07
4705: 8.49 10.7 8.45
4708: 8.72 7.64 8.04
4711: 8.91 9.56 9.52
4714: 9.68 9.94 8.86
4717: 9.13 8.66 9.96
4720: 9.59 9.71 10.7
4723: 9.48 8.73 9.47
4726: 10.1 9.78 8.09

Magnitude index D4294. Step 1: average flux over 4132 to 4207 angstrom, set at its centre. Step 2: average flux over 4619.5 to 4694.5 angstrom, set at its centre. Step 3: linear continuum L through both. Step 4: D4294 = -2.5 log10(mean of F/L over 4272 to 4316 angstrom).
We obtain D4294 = 0.13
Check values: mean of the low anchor 5.66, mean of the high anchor 9.06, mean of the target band 5.8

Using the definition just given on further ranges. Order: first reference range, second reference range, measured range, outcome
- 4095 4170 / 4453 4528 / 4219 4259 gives 0.06 mag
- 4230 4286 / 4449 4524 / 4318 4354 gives 0.03 mag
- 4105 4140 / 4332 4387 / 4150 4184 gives 0.04 mag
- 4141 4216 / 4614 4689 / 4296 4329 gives 0.11 mag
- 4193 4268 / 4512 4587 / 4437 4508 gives -0.05 mag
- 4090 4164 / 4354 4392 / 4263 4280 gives 0.05 mag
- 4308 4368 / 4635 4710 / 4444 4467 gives -0.06 mag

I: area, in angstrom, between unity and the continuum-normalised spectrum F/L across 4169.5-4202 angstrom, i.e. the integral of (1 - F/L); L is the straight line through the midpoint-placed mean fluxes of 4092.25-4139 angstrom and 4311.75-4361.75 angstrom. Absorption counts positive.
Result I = 3.9 angstrom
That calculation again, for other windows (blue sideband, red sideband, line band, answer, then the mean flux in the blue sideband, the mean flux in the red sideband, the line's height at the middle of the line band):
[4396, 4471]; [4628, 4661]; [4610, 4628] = -1.9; 7.89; 9.02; 8.89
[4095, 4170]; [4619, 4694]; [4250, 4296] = 3.4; 5.79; 9.08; 6.67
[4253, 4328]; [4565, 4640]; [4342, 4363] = -1.6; 6.12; 9.31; 6.75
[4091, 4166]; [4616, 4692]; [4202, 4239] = 2.3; 5.76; 9.12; 6.35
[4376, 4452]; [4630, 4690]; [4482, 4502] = -2.1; 7.63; 8.93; 8.04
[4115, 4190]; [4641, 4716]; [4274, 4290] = 1.5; 5.8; 8.84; 6.55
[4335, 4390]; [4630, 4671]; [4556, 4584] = -1.6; 7.19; 8.97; 8.47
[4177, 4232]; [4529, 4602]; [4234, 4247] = -1.6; 5.67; 8.75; 5.98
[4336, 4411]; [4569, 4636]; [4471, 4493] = -1.2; 7.23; 9.34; 8.23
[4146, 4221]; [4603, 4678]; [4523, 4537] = 0.2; 5.76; 9.2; 8.37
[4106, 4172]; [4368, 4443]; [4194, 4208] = 1.9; 5.83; 7.54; 6.23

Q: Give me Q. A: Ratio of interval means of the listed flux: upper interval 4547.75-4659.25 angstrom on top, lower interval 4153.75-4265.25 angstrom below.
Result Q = 1.52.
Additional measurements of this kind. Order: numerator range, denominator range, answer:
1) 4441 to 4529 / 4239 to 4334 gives 1.35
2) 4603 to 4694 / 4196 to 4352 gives 1.47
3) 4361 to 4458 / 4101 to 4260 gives 1.31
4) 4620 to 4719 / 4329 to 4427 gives 1.23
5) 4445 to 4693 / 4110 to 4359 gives 1.44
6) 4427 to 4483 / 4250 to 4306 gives 1.37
